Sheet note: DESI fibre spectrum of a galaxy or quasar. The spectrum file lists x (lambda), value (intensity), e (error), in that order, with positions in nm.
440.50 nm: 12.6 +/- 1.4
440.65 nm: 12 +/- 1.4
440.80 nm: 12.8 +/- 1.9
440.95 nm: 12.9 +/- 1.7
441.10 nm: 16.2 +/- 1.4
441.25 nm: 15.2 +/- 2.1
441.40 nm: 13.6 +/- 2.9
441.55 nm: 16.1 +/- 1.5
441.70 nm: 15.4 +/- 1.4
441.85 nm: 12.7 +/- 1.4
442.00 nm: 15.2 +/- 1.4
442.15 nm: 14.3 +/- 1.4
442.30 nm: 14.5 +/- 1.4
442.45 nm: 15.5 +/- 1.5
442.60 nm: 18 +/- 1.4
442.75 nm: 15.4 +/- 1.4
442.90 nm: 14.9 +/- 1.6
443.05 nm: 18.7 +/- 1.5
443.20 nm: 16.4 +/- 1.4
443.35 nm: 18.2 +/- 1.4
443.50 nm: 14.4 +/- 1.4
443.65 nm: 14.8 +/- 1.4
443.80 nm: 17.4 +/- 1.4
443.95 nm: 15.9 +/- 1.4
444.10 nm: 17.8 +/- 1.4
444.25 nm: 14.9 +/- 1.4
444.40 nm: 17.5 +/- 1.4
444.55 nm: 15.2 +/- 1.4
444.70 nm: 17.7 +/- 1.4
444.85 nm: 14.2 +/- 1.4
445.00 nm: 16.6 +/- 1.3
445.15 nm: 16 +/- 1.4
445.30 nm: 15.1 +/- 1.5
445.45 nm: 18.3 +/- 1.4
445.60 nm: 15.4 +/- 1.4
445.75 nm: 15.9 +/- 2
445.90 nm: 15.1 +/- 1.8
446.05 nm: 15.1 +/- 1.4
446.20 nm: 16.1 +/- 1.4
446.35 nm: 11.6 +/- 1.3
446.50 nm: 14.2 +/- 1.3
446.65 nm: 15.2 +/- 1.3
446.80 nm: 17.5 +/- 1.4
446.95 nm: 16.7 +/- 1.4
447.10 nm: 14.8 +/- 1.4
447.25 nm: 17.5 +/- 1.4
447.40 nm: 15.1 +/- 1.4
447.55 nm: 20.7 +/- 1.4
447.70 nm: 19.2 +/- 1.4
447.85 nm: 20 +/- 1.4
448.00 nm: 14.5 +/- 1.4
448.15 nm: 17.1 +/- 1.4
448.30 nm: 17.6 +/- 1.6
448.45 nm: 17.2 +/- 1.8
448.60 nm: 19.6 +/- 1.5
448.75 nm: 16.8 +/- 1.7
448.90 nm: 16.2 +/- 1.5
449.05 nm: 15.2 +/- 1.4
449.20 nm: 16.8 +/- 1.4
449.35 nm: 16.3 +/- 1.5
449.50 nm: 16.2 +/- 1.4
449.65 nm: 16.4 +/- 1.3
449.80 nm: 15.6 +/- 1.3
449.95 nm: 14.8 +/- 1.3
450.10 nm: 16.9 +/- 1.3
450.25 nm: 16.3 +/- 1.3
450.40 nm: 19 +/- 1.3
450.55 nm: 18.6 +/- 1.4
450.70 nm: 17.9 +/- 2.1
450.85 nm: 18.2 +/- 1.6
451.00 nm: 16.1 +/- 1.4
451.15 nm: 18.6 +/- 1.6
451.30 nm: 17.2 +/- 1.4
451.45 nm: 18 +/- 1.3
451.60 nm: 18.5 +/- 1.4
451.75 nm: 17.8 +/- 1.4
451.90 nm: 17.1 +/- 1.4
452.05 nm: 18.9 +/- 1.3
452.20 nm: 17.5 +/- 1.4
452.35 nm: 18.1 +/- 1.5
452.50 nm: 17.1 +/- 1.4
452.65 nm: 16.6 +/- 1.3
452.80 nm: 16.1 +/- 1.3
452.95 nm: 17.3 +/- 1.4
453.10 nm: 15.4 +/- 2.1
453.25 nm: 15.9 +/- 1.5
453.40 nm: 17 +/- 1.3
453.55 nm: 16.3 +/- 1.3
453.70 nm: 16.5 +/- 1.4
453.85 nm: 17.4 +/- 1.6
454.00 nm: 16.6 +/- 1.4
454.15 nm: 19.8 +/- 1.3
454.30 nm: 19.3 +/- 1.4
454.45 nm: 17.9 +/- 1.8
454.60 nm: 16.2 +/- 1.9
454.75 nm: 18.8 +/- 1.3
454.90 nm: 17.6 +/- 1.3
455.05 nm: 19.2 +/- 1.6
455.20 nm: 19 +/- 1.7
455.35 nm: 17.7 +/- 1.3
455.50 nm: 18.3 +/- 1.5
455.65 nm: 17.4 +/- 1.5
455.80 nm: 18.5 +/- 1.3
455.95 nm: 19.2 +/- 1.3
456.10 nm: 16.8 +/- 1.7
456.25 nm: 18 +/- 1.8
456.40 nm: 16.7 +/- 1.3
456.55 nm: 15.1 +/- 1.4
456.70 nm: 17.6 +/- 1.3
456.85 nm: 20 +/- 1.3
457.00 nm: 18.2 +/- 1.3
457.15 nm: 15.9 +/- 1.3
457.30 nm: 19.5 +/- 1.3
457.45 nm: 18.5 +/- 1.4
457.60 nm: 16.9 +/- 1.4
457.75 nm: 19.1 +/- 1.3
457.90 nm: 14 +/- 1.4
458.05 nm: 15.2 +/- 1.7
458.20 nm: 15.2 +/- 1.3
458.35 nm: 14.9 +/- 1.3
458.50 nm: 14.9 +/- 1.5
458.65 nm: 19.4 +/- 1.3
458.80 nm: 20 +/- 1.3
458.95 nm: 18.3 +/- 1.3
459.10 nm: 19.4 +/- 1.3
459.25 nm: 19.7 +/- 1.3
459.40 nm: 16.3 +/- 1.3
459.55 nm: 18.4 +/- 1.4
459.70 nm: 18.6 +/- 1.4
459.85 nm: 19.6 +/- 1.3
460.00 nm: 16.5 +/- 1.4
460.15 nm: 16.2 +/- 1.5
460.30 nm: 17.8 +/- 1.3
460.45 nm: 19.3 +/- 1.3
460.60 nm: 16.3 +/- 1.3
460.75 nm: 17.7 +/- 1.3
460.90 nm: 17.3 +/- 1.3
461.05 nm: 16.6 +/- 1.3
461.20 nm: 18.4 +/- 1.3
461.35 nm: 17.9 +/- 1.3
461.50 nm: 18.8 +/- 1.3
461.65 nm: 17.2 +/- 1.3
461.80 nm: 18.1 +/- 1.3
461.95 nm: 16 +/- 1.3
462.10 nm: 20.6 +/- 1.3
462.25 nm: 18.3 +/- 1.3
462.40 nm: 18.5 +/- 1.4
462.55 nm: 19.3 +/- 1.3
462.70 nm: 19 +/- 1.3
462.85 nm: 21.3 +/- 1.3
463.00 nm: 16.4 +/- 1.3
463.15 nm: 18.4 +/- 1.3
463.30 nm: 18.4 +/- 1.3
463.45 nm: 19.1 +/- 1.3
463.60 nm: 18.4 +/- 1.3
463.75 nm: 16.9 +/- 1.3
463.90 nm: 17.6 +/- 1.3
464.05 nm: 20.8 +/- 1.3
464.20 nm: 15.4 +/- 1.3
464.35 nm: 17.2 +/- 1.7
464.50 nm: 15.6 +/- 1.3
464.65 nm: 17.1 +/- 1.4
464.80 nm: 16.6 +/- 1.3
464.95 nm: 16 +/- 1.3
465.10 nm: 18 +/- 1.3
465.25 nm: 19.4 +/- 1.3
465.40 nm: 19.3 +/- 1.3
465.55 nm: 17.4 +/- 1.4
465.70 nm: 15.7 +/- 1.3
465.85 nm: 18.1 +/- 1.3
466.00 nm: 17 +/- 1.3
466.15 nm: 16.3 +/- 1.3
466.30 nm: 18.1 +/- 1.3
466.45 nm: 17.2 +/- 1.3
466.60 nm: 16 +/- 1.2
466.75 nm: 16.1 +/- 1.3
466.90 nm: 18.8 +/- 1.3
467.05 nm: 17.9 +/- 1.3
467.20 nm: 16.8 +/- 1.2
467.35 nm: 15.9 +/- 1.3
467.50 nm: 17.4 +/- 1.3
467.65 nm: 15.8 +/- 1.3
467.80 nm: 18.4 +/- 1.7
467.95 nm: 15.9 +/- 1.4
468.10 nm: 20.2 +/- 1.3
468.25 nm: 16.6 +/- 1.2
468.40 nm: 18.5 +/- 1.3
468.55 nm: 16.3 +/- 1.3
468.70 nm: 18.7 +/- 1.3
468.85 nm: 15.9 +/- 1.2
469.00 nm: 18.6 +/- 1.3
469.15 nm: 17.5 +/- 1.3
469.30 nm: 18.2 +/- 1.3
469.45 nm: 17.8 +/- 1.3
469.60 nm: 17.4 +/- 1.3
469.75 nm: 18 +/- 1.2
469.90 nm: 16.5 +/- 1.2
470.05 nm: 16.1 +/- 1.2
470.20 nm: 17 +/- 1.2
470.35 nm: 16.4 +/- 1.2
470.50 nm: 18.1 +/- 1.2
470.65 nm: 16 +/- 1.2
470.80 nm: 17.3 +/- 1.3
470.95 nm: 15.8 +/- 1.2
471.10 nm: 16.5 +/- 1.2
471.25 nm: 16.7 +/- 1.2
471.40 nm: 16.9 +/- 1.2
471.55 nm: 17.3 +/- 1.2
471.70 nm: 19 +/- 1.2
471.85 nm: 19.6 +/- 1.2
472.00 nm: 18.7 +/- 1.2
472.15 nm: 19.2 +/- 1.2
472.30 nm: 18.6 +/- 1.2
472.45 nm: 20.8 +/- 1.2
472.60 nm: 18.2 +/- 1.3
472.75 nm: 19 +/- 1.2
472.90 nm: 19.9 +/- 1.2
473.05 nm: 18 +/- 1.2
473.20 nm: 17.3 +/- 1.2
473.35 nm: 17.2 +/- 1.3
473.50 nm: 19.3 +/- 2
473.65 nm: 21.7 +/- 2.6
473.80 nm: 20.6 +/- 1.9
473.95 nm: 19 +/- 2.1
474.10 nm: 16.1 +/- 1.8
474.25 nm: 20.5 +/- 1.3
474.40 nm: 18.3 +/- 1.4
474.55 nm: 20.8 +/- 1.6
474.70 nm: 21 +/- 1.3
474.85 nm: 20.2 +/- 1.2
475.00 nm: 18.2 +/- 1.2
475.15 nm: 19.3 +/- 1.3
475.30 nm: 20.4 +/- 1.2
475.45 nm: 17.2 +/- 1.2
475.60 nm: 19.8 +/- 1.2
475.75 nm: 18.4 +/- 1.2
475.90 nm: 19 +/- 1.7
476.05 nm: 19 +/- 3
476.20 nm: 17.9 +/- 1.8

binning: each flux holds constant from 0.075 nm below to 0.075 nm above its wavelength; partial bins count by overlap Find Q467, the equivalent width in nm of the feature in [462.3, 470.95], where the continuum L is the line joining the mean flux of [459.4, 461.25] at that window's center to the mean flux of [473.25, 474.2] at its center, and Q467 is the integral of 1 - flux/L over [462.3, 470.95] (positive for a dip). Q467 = 0.36 nm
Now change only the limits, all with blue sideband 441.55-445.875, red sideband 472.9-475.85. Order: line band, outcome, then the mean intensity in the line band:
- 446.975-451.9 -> -0.20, 17.2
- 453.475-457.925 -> -0.15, 17.8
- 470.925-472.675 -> 0.06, 18.2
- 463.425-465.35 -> 0.06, 17.5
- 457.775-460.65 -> 0.02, 17.4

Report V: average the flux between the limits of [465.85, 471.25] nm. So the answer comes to 17.2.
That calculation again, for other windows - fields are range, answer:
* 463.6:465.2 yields 17.2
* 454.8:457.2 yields 17.9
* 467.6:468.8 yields 17.6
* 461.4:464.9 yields 18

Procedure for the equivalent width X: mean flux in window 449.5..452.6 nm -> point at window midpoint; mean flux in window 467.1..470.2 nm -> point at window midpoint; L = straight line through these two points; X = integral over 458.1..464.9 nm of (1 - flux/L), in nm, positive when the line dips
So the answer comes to -0.19 nm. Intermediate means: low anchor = 17.4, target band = 17.8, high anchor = 17.3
